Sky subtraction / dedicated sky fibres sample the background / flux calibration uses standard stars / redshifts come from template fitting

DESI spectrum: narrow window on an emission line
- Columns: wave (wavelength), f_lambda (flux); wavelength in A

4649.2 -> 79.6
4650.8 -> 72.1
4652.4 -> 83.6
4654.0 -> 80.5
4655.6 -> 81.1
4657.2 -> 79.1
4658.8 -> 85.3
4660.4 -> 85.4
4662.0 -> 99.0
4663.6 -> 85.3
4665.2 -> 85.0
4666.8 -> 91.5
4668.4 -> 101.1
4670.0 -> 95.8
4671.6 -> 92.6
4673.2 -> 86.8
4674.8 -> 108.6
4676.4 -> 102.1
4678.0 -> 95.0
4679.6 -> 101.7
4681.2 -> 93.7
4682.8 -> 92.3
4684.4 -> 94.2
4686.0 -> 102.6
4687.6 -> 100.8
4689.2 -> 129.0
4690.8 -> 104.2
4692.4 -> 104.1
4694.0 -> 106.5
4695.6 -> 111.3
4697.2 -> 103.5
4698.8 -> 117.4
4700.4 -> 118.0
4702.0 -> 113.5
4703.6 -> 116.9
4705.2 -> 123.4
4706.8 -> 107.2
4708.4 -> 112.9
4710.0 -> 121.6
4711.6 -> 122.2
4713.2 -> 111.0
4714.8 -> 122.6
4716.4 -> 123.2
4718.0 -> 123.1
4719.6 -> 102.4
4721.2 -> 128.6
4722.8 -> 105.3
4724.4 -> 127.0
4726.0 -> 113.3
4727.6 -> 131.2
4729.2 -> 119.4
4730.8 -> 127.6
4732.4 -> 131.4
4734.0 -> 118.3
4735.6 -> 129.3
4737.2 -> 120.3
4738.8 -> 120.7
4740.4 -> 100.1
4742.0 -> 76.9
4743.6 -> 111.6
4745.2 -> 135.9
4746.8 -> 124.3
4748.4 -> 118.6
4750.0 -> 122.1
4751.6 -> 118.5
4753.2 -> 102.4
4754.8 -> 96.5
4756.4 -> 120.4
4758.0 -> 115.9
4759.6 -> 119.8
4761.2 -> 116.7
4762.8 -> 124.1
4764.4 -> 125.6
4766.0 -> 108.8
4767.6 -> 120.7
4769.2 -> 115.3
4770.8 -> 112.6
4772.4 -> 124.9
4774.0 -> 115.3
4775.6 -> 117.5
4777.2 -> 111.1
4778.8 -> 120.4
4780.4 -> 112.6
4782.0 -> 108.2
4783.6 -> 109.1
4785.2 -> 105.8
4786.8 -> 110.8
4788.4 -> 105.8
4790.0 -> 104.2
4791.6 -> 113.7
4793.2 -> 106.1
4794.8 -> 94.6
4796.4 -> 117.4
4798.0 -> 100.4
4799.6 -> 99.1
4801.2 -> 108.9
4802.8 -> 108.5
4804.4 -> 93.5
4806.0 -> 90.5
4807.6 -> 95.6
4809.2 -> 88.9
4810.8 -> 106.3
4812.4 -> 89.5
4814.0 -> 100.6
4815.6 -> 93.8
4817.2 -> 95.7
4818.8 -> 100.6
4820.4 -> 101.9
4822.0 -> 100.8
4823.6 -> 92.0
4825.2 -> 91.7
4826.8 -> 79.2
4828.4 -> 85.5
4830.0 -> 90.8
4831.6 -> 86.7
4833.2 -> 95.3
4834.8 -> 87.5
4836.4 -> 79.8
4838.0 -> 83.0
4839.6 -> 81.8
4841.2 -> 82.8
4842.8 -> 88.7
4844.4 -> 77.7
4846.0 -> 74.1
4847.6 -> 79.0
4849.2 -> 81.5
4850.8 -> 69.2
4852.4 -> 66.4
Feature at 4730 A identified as Mg II 2798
